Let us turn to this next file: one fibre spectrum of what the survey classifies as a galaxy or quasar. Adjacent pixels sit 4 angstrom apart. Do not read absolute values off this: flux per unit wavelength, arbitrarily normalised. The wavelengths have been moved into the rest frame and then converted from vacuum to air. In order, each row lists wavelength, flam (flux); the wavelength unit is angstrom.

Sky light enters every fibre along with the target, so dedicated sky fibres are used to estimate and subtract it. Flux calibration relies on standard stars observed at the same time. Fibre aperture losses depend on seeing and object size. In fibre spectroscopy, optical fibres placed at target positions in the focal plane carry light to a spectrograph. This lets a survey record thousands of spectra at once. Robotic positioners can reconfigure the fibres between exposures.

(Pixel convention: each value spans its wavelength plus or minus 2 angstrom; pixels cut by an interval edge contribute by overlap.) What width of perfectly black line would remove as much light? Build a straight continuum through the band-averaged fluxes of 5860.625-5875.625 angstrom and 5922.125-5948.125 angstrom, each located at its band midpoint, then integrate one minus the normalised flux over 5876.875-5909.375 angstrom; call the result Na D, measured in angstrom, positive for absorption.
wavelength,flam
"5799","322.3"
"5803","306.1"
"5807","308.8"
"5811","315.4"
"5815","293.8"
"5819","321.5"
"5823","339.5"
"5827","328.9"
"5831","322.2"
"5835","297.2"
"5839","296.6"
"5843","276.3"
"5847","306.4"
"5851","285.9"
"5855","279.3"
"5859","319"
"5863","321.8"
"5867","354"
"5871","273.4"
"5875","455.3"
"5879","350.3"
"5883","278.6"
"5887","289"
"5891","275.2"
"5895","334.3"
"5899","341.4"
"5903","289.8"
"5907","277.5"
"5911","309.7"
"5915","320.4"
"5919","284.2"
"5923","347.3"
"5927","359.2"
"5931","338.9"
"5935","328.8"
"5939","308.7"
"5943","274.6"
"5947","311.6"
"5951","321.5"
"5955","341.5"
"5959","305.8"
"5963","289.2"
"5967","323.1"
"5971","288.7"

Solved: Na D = 2.8 angstrom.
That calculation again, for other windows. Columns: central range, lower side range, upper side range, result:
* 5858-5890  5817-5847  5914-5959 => -1.4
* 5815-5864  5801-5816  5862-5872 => 1.1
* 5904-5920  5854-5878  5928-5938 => 1.7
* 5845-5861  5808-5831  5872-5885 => 2.0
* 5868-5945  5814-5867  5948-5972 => -1.8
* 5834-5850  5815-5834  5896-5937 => 1.4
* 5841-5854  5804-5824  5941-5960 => 1.0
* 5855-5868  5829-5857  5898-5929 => -0.9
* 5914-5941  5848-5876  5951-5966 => -0.9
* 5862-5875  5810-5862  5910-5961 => -1.1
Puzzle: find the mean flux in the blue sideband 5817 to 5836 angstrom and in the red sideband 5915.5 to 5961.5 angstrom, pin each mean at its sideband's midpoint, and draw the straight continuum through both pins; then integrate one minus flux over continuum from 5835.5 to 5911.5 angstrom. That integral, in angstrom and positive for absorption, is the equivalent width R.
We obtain 2.5 angstrom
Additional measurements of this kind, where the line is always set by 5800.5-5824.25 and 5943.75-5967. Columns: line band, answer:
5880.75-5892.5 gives 1.1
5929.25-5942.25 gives -0.3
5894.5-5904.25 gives -0.3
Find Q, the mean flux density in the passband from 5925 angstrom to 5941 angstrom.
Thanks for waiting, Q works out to 334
